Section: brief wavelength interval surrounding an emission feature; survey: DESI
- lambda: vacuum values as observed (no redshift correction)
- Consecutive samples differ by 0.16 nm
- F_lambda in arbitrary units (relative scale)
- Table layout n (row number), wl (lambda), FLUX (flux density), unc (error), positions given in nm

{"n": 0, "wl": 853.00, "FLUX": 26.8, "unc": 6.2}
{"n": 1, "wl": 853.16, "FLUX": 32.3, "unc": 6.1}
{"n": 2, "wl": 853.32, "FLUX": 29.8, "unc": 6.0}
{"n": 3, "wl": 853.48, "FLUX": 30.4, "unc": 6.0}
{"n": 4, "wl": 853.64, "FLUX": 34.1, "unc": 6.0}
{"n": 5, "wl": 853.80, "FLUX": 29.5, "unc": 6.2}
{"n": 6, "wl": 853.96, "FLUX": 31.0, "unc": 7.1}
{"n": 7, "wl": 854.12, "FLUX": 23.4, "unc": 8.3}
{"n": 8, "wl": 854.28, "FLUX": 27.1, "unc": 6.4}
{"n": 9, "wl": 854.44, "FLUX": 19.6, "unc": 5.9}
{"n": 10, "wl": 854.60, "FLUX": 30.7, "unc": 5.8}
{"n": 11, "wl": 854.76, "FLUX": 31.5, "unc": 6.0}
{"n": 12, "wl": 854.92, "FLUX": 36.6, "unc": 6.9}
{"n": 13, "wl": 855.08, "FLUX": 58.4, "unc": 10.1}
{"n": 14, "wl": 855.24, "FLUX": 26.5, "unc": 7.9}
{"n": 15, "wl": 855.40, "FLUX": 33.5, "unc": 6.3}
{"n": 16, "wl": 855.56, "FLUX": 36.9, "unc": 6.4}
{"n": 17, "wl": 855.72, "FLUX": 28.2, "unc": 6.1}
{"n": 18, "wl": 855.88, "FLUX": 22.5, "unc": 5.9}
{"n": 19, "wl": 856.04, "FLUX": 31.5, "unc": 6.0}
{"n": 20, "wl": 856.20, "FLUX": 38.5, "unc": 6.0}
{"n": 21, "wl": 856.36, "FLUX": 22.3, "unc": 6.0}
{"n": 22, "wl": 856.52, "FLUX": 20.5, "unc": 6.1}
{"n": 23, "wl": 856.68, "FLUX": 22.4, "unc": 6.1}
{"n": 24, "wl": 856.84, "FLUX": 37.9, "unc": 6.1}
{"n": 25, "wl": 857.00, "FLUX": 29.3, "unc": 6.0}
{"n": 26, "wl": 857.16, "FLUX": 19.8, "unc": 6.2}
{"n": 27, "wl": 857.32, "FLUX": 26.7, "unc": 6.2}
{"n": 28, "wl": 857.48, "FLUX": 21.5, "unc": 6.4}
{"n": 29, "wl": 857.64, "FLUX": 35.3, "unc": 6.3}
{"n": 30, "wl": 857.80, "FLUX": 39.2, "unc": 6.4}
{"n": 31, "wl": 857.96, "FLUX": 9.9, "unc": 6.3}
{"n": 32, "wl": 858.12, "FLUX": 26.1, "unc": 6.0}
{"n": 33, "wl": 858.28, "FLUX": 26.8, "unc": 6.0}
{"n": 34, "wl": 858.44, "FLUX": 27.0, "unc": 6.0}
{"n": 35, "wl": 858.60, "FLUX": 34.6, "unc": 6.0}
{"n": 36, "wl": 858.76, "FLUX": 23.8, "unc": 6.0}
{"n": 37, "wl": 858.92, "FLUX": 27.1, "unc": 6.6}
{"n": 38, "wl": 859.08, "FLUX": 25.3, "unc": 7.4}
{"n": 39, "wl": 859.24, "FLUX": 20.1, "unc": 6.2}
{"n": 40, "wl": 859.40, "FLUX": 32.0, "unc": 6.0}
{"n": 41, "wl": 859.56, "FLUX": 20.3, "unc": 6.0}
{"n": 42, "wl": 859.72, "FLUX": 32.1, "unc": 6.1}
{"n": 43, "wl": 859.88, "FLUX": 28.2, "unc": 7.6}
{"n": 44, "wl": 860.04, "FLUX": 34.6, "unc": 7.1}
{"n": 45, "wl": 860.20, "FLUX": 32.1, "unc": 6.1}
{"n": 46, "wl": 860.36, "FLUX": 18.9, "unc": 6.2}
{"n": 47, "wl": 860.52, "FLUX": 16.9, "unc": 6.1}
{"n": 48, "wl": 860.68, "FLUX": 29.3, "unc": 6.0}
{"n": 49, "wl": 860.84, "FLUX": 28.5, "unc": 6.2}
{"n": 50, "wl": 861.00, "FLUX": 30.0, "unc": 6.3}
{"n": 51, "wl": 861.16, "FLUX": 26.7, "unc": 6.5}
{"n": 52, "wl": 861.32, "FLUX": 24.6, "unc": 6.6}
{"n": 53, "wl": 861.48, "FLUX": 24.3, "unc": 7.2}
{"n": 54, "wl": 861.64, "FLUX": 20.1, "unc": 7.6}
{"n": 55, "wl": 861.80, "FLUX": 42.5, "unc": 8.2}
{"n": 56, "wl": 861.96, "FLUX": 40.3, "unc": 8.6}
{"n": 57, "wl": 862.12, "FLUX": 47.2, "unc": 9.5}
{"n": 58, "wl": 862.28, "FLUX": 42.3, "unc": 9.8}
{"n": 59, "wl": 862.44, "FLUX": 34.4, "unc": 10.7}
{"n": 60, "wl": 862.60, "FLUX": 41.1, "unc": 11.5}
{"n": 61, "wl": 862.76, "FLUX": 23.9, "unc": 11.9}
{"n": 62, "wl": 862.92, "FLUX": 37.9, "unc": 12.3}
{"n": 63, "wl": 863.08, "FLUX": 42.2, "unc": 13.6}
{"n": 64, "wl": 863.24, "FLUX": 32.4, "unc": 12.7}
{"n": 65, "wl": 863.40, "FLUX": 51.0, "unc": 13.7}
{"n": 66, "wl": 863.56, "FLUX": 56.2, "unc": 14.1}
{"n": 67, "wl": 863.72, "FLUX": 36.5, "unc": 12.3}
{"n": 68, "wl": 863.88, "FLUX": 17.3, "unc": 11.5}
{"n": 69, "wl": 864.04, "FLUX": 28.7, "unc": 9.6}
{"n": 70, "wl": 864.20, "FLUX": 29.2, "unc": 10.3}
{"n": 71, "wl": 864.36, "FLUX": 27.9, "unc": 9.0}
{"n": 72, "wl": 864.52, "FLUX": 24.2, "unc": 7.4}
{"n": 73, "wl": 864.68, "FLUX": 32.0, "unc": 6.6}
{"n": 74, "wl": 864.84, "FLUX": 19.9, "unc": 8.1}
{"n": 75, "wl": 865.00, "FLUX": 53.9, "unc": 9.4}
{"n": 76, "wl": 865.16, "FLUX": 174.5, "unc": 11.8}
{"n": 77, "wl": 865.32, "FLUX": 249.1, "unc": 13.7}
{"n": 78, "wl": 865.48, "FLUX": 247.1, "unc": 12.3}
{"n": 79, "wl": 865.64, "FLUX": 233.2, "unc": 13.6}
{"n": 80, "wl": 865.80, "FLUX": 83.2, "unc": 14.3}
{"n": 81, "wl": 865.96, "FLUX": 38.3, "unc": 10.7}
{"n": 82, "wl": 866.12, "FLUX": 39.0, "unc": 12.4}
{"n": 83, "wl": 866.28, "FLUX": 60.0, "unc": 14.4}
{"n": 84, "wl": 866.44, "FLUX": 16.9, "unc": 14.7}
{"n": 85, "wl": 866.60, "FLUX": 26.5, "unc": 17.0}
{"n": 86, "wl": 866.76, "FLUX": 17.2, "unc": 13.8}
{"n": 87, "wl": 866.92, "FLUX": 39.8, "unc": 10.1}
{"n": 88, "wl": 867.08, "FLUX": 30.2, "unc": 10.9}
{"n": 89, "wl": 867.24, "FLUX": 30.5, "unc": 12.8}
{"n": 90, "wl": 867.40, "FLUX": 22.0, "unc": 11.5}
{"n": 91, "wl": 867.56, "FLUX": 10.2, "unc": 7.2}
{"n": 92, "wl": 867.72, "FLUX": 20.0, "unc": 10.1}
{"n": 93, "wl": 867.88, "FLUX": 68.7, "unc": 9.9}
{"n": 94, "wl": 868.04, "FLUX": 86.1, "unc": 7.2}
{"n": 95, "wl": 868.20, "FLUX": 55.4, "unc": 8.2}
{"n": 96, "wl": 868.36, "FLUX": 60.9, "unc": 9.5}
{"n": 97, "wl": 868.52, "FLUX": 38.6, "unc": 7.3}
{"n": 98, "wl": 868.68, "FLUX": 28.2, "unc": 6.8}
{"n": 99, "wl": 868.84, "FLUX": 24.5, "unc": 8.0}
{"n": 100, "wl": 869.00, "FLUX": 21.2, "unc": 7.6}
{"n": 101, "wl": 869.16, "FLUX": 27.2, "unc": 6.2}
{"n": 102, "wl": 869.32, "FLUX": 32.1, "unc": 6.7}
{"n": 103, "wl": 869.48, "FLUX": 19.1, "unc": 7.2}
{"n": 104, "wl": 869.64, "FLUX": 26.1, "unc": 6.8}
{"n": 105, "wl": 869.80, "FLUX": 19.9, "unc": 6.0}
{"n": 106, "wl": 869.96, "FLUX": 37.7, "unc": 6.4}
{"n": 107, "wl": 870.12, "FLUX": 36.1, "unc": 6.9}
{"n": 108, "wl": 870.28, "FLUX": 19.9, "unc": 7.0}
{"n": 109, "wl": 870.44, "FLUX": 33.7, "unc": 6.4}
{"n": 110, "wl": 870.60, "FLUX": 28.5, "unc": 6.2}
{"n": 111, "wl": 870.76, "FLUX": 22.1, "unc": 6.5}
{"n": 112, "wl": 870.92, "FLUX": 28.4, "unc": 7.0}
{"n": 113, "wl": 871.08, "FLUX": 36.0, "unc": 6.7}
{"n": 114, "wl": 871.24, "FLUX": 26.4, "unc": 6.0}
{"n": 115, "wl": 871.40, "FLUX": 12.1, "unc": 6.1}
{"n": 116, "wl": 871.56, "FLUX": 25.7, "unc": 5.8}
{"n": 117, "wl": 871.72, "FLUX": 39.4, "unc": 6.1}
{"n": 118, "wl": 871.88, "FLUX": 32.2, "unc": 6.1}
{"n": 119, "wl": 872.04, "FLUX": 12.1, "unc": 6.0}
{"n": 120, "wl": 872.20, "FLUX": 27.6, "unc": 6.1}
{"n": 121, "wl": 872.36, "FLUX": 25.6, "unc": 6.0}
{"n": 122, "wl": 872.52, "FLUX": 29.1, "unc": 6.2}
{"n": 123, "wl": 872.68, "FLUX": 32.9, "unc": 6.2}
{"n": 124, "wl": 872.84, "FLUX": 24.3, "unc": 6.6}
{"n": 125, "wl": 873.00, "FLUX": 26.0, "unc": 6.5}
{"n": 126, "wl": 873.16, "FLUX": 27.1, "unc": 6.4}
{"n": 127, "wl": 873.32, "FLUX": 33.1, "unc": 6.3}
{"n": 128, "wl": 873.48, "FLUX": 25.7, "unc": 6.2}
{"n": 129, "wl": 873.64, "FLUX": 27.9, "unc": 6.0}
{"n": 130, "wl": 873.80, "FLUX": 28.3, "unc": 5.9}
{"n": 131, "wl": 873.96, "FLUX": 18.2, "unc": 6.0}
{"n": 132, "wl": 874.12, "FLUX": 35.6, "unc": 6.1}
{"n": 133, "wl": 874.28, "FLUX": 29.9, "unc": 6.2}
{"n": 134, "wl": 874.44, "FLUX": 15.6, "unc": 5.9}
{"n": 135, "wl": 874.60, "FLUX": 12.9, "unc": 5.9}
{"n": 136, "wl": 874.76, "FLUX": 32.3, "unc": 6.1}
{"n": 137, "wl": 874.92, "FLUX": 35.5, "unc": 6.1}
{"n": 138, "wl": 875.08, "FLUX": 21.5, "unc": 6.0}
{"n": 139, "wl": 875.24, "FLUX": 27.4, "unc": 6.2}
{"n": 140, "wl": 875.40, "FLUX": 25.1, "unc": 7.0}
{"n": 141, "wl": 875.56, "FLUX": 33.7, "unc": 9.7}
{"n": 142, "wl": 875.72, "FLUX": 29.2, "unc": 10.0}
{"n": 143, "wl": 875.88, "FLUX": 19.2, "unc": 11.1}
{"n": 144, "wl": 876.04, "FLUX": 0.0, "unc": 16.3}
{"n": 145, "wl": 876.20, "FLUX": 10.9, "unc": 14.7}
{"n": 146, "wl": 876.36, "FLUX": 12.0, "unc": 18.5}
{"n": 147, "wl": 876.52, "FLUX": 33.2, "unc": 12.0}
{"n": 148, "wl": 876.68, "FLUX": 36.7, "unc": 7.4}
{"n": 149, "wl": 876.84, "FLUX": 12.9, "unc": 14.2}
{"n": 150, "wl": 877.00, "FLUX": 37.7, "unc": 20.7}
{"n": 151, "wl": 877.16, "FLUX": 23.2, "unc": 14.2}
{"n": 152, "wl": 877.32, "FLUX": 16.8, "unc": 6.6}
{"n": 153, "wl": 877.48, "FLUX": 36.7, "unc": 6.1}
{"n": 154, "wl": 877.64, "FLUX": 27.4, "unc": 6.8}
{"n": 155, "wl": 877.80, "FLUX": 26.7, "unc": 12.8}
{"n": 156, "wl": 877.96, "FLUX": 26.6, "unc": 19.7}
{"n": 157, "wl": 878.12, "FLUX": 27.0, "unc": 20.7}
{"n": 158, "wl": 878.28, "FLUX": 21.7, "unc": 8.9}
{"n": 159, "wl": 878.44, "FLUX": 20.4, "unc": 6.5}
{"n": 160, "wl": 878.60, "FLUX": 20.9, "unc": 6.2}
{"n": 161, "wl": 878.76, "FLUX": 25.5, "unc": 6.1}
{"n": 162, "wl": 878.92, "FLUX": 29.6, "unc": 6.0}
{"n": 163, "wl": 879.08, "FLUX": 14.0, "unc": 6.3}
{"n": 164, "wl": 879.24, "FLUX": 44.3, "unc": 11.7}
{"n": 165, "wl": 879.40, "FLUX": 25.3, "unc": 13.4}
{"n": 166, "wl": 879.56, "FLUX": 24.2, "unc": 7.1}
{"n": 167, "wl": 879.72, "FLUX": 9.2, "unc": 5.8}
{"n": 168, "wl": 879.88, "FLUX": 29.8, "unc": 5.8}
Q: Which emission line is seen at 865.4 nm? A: Halpha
